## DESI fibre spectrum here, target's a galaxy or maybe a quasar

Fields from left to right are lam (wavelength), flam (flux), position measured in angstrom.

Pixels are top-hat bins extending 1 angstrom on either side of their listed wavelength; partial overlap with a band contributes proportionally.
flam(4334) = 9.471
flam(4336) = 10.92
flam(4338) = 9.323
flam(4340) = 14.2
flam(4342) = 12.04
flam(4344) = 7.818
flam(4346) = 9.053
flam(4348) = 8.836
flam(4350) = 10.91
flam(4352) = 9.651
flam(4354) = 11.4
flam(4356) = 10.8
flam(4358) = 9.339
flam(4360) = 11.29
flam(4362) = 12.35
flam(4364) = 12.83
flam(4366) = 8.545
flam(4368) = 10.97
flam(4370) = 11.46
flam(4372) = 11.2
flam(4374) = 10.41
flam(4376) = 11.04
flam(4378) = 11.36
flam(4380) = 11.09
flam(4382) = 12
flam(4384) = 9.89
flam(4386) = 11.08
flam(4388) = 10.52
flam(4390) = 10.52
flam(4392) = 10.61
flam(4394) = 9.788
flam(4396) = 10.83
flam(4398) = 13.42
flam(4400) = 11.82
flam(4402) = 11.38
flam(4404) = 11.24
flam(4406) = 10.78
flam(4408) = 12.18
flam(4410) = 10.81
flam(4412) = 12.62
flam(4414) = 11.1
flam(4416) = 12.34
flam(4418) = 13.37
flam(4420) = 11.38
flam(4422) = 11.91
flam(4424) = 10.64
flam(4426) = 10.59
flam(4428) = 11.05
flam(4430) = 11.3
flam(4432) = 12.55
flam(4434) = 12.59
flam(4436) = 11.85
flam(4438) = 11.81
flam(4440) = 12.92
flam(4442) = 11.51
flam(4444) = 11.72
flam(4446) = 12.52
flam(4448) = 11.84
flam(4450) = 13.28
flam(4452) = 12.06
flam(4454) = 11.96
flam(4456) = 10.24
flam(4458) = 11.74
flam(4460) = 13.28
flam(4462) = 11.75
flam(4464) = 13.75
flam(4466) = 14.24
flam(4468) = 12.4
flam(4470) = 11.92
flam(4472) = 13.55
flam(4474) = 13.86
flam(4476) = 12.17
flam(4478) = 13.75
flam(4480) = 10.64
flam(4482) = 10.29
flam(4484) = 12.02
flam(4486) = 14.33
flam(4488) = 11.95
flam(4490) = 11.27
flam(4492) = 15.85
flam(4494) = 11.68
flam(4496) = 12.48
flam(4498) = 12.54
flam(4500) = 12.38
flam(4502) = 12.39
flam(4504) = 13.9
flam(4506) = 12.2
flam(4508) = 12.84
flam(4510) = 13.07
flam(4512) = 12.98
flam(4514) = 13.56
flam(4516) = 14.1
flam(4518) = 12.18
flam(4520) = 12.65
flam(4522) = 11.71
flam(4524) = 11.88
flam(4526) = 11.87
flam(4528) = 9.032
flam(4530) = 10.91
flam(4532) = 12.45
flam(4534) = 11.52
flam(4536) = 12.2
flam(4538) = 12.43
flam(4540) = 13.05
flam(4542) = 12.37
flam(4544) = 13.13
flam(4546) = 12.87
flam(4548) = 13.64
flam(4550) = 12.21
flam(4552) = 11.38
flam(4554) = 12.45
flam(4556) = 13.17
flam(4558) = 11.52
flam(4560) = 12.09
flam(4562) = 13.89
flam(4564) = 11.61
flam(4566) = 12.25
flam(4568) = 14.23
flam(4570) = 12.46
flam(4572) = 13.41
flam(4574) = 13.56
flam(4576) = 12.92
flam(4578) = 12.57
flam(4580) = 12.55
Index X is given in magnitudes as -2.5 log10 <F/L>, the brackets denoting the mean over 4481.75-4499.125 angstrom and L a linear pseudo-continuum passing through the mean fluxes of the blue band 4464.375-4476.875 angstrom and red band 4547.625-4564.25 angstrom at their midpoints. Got 0.029 mag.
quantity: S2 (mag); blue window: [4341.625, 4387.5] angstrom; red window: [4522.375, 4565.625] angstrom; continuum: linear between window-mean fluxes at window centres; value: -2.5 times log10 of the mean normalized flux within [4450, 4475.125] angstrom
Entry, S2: -0.10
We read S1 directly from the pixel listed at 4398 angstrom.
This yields 13.42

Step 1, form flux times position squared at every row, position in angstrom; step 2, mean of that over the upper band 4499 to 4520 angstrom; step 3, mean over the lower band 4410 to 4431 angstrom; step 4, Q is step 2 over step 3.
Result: 1.16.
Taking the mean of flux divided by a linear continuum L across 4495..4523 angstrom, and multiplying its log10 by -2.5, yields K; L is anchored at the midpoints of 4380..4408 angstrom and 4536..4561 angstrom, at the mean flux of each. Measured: -0.05 mag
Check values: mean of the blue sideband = 11.1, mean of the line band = 12.8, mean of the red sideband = 12.5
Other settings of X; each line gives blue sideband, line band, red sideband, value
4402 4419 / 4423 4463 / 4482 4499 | 0.02 mag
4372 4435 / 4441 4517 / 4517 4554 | -0.07 mag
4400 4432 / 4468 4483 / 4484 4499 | 0.02 mag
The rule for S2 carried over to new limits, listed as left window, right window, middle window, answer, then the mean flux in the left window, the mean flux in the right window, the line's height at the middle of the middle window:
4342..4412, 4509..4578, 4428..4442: -0.06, 10.8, 12.5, 11.4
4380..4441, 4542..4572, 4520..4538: 0.08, 11.5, 12.7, 12.4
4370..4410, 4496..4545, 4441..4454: -0.04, 11.1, 12.4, 11.7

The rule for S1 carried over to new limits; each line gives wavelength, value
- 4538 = 12.43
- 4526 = 11.87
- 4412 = 12.62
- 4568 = 14.23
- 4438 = 11.81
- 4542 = 12.37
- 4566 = 12.25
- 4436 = 11.85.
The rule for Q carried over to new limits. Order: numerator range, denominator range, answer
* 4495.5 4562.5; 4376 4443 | 1.14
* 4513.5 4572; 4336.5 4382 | 1.25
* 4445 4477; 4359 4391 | 1.18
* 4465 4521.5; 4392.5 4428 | 1.15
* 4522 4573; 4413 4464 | 1.08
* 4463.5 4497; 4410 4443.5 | 1.10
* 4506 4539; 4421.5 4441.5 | 1.09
